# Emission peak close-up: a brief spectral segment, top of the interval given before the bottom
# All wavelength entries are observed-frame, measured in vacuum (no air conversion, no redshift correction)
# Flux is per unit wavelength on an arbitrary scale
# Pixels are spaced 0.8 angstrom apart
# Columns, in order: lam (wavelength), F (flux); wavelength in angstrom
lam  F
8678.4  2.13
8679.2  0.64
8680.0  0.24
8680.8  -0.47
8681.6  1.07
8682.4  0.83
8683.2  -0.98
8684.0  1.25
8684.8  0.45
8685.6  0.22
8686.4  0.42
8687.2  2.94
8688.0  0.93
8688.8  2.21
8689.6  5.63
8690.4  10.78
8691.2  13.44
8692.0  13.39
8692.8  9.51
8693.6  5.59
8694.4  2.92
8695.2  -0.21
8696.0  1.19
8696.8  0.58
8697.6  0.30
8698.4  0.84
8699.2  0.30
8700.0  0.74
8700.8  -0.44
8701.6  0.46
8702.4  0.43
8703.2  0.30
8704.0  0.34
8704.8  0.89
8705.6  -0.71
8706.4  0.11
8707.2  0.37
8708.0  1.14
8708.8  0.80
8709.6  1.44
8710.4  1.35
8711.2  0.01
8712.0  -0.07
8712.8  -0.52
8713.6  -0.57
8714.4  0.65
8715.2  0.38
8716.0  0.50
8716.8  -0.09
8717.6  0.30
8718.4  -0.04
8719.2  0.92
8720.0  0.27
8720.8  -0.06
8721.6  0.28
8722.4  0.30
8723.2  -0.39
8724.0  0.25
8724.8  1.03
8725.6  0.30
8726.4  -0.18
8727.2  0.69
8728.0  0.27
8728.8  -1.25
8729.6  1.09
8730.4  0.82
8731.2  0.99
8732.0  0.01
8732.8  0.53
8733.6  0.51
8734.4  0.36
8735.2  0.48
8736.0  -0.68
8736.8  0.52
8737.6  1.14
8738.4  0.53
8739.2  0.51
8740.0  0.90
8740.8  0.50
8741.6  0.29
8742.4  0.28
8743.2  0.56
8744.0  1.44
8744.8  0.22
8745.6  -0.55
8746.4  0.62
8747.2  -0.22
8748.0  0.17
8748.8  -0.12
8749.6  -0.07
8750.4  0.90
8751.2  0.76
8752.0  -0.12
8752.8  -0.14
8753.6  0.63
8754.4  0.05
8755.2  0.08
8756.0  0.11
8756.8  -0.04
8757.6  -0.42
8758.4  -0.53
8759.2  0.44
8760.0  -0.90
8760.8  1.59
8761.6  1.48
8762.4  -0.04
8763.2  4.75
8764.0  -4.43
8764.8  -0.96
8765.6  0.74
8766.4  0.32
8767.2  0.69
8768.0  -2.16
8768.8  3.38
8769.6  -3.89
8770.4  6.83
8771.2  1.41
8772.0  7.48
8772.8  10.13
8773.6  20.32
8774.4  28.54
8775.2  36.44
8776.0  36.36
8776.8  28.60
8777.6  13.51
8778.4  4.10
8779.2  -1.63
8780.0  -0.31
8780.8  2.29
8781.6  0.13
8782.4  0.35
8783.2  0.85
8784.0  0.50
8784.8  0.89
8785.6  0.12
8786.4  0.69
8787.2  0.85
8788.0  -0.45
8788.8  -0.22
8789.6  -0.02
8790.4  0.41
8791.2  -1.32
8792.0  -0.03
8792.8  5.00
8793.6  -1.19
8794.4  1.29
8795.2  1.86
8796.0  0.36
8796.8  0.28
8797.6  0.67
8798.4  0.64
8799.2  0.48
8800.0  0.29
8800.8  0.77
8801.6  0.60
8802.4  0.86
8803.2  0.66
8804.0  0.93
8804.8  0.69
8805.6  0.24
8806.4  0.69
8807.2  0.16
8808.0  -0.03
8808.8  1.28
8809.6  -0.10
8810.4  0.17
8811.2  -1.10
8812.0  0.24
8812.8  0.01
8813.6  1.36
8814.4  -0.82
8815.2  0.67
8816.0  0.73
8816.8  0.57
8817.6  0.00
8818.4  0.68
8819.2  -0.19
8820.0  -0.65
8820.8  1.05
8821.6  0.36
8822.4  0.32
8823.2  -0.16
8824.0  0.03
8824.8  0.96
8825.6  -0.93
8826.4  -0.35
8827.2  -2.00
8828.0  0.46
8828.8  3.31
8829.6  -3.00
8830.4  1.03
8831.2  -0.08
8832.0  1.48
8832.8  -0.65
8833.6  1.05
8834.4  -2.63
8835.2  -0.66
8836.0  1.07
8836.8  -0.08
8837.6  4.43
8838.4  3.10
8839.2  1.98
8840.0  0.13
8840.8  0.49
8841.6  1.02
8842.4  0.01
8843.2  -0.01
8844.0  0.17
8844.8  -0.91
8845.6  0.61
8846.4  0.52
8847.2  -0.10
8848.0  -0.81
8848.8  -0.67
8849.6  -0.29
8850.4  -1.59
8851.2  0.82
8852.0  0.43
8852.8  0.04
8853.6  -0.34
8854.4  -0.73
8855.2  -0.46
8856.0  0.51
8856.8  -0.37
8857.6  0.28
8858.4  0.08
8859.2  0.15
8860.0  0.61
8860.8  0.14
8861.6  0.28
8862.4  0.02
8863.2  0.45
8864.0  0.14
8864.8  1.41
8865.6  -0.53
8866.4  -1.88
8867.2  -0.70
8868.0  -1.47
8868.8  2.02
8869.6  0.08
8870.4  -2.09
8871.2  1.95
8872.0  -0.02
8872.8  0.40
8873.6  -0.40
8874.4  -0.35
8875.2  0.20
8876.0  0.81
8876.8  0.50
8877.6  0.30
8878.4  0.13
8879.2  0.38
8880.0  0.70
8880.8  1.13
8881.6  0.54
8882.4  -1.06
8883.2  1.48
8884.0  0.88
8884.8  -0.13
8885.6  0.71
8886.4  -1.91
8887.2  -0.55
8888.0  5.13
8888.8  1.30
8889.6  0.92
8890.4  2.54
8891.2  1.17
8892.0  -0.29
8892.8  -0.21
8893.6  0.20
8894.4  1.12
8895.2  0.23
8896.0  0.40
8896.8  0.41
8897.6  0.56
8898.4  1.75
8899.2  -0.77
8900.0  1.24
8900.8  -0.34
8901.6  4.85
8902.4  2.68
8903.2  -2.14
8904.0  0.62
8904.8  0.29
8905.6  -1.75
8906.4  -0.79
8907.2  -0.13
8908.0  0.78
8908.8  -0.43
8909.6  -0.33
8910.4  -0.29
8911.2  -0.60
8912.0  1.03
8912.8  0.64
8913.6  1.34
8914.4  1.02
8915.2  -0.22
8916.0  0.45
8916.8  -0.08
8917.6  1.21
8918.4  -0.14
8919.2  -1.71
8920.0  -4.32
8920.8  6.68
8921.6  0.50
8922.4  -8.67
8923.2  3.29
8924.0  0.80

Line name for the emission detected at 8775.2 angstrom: [O III]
